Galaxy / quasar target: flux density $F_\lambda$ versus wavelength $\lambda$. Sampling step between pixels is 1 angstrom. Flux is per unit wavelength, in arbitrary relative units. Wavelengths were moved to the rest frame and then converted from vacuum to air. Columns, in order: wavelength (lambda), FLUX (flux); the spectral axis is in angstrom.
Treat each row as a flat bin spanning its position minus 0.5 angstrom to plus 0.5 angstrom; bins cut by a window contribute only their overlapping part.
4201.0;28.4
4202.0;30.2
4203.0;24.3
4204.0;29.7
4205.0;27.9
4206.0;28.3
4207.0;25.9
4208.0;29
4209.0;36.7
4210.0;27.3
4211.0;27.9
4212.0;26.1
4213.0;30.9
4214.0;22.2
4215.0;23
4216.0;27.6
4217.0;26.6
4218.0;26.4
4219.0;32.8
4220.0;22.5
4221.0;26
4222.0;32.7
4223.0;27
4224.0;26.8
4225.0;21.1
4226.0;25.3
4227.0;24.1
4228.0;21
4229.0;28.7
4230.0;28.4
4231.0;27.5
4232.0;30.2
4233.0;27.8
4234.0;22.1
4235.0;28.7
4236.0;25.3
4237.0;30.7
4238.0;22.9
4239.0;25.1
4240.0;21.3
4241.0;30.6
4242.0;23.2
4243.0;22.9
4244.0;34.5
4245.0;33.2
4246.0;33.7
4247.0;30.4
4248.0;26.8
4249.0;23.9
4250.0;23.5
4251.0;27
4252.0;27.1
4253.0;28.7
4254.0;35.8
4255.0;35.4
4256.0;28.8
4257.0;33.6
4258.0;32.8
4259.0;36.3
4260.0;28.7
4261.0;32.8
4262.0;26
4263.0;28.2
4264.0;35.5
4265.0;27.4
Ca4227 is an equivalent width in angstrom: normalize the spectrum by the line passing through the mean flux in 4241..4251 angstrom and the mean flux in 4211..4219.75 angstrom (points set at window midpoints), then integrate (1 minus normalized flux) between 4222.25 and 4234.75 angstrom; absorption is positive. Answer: 0.6 angstrom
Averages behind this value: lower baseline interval 26.9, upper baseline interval 28.1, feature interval 26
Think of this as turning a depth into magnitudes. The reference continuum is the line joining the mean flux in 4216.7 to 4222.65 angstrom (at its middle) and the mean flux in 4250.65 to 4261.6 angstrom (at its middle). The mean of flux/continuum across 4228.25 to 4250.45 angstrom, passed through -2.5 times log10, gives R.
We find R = 0.098 mag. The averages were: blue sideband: 27.9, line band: 27.3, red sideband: 31.6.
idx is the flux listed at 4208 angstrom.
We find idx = 29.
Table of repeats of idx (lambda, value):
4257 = 33.6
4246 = 33.7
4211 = 27.9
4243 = 22.9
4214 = 22.2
